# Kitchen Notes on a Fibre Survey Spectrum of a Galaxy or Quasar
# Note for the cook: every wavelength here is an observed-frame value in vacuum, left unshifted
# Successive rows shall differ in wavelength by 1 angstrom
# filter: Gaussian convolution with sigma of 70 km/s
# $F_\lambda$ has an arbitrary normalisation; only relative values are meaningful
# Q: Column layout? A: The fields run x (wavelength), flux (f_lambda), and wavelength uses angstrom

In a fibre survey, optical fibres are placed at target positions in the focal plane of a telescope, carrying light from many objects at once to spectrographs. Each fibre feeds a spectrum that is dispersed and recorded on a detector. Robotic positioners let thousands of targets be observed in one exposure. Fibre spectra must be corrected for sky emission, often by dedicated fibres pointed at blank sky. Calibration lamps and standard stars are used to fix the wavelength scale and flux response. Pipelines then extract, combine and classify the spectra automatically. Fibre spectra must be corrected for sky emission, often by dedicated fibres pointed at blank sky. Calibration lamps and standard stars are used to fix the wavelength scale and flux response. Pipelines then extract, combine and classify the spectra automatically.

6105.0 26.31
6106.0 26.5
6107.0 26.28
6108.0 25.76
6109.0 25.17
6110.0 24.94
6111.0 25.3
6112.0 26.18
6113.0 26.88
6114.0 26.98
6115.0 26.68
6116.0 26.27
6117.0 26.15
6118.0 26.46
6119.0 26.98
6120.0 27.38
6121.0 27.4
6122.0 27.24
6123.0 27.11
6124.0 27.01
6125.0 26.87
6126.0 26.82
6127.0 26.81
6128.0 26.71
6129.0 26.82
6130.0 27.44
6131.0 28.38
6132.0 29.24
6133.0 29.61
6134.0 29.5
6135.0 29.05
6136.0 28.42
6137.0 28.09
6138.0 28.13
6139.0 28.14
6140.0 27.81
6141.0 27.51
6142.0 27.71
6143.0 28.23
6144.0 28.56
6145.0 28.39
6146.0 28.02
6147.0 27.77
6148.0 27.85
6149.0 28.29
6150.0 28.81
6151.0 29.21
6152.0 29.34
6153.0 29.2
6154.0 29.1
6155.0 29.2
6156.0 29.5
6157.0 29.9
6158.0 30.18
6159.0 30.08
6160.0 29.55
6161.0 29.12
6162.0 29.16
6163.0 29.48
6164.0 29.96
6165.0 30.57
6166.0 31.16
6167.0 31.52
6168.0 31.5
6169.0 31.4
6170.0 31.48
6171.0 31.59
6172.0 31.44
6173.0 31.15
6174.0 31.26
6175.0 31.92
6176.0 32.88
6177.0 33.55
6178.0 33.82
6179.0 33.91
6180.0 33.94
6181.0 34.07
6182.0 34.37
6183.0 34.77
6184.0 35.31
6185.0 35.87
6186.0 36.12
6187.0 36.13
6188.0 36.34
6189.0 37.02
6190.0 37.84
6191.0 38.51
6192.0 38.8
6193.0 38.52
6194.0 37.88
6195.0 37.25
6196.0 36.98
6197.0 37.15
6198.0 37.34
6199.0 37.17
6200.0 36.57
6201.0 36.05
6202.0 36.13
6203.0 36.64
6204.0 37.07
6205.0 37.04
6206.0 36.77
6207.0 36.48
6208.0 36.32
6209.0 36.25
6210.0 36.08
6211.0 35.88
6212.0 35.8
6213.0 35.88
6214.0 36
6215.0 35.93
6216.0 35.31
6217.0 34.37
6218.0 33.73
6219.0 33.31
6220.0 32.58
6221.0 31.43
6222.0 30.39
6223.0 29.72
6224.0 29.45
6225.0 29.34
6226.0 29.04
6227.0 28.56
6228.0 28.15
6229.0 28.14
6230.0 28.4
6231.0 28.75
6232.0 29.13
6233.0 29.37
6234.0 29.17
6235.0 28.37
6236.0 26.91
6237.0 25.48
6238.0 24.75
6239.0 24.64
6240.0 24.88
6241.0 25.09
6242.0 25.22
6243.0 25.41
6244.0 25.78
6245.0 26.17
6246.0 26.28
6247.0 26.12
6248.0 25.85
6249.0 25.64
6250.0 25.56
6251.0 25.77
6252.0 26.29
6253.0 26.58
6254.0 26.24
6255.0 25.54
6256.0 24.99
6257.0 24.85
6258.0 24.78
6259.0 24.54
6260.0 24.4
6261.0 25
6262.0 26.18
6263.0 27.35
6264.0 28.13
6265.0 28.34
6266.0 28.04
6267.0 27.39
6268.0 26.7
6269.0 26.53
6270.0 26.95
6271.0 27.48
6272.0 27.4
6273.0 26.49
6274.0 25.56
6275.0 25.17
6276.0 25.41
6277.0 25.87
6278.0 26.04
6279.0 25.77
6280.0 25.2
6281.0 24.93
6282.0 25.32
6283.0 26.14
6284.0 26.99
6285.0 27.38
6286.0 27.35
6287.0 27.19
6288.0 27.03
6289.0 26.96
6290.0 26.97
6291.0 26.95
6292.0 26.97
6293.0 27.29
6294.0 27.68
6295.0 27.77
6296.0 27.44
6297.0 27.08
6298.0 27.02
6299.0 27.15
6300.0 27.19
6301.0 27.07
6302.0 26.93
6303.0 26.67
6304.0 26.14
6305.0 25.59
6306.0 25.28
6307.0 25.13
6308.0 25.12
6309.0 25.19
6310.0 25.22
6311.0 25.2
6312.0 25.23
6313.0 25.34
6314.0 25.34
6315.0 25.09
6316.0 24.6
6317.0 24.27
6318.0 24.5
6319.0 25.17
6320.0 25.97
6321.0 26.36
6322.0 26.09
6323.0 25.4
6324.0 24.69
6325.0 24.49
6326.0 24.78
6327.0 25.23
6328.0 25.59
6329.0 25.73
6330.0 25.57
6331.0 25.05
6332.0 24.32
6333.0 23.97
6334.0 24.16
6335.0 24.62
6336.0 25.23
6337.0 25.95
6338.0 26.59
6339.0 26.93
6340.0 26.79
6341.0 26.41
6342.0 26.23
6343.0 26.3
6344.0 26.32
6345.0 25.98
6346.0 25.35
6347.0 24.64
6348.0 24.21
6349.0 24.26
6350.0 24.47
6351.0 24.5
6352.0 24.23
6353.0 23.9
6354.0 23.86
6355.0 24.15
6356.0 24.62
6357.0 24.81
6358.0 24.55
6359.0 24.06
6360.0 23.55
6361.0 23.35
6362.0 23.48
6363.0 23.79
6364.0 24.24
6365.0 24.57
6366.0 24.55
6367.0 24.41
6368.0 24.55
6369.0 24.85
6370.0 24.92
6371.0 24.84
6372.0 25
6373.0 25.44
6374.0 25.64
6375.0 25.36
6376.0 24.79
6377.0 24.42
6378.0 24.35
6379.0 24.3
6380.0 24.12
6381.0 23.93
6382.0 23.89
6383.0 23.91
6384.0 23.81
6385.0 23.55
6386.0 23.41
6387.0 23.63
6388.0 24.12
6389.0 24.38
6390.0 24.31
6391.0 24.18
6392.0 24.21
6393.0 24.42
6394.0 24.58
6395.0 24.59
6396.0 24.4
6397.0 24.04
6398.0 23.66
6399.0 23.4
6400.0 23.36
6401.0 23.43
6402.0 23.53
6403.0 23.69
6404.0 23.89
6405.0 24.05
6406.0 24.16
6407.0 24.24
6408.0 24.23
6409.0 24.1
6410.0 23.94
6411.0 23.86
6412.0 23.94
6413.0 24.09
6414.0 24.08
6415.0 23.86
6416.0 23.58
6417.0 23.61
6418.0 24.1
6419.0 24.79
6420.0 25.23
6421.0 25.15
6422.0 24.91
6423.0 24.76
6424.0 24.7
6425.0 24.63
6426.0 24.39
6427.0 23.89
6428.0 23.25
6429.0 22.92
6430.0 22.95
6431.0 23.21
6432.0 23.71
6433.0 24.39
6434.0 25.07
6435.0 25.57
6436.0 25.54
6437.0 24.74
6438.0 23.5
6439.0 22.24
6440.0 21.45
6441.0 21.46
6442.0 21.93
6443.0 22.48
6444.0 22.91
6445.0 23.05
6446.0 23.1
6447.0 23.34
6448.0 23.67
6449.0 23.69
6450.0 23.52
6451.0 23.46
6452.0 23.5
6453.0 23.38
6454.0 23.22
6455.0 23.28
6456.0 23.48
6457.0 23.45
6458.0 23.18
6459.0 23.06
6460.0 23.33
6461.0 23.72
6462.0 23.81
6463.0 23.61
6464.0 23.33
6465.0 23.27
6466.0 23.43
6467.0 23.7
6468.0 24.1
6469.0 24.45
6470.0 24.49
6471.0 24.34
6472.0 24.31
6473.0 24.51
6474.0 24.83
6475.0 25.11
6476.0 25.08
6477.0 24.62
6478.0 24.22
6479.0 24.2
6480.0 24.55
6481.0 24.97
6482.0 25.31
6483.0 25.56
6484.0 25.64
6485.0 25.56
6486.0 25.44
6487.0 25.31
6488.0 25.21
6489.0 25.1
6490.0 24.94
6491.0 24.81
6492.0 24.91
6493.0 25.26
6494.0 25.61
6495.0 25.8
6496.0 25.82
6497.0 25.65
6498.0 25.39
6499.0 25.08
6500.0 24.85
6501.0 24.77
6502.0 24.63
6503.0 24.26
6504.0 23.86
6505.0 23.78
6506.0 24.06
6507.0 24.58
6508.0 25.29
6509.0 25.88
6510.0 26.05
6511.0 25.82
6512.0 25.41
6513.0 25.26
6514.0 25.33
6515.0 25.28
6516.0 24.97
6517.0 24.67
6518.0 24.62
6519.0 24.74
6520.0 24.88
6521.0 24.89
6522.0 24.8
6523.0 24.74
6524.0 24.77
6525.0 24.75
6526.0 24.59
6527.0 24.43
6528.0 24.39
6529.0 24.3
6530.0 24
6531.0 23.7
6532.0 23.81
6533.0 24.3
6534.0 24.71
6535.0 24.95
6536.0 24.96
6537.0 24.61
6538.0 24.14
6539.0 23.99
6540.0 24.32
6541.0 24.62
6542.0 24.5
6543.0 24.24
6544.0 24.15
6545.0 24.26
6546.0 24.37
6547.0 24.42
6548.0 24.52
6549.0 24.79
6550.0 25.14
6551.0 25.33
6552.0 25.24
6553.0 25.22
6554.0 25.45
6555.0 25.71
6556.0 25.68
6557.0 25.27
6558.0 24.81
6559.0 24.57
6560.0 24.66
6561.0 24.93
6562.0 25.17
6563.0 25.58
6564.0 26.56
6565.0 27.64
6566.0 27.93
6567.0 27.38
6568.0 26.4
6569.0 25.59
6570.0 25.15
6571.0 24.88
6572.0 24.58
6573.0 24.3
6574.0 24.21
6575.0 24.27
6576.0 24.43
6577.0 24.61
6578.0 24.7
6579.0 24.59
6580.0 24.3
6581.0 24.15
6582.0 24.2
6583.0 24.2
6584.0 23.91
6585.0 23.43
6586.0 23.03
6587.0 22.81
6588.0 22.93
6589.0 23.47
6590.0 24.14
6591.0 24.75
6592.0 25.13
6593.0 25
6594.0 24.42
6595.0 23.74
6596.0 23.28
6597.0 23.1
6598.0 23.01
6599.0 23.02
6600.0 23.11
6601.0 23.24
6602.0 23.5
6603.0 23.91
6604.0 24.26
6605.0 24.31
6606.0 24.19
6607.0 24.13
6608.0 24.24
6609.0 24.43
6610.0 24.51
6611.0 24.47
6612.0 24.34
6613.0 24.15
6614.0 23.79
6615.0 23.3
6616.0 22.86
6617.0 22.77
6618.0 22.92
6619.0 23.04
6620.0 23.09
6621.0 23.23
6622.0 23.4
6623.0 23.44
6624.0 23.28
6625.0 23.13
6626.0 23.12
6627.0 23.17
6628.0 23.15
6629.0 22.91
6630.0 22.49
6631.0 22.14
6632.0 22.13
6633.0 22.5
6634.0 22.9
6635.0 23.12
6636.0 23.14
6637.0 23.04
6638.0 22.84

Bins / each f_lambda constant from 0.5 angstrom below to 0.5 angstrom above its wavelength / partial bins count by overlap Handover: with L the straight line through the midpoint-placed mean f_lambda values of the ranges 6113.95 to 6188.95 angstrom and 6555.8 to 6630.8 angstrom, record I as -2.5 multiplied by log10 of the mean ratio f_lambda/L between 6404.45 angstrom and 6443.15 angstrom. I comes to 0.105 mag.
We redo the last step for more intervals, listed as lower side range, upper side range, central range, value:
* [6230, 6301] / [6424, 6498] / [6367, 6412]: 0.03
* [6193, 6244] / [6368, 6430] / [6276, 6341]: 0.09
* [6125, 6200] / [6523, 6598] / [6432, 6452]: 0.14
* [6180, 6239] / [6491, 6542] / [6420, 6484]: 0.12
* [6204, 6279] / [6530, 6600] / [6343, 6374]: 0.11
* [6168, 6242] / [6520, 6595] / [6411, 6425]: 0.15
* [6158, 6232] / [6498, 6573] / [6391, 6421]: 0.17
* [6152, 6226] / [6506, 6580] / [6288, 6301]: 0.15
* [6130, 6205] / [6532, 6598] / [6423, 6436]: 0.13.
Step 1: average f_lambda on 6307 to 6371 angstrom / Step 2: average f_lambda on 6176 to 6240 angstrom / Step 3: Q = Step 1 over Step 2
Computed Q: 0.74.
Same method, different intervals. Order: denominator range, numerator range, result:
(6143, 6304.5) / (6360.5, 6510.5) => 0.81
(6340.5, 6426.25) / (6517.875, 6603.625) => 1.01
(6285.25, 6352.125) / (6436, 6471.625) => 0.91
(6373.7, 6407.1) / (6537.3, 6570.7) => 1.05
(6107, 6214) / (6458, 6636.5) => 0.78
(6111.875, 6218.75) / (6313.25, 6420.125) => 0.78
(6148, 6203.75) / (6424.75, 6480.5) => 0.71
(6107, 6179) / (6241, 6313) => 0.91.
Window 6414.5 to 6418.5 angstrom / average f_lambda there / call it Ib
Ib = 23.8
